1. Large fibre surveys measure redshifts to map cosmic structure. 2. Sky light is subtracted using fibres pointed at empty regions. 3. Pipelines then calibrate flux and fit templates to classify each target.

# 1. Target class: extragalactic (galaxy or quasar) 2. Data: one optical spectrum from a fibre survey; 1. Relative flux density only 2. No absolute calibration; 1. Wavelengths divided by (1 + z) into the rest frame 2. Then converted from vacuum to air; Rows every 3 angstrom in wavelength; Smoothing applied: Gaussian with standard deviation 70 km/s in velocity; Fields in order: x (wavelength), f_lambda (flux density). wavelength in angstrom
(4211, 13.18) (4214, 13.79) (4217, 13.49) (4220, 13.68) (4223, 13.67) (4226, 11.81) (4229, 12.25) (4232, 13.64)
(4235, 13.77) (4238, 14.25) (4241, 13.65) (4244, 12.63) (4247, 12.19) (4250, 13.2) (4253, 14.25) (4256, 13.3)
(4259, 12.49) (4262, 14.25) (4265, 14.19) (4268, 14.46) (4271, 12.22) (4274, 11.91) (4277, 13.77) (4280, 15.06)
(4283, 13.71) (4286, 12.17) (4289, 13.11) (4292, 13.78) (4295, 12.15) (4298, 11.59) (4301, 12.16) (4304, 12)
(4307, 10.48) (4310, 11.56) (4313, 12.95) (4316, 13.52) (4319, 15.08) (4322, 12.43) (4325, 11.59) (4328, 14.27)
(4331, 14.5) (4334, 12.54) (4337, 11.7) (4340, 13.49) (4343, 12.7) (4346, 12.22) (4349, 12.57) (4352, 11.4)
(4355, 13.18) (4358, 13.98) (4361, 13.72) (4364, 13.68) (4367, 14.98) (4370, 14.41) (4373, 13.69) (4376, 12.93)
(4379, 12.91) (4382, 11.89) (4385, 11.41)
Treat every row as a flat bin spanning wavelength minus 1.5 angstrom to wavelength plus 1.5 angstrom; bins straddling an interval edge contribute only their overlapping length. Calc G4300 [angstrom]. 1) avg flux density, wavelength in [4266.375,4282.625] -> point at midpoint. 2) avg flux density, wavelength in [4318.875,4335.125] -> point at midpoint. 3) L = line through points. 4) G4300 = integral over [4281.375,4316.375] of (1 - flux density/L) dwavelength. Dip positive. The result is 2.6 angstrom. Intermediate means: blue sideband 13.5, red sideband 13.3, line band 12.4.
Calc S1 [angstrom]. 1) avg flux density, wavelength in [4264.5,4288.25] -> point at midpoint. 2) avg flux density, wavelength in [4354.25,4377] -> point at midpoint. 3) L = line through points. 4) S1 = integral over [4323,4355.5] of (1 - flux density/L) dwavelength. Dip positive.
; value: 2.4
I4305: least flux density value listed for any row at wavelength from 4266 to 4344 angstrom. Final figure 10.48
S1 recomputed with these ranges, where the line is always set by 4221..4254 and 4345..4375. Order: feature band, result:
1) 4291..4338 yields 2.4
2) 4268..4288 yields 0.0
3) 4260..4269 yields -0.6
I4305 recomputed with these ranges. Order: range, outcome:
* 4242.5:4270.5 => 12.19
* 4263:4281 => 11.91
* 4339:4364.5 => 11.4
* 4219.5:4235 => 11.81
